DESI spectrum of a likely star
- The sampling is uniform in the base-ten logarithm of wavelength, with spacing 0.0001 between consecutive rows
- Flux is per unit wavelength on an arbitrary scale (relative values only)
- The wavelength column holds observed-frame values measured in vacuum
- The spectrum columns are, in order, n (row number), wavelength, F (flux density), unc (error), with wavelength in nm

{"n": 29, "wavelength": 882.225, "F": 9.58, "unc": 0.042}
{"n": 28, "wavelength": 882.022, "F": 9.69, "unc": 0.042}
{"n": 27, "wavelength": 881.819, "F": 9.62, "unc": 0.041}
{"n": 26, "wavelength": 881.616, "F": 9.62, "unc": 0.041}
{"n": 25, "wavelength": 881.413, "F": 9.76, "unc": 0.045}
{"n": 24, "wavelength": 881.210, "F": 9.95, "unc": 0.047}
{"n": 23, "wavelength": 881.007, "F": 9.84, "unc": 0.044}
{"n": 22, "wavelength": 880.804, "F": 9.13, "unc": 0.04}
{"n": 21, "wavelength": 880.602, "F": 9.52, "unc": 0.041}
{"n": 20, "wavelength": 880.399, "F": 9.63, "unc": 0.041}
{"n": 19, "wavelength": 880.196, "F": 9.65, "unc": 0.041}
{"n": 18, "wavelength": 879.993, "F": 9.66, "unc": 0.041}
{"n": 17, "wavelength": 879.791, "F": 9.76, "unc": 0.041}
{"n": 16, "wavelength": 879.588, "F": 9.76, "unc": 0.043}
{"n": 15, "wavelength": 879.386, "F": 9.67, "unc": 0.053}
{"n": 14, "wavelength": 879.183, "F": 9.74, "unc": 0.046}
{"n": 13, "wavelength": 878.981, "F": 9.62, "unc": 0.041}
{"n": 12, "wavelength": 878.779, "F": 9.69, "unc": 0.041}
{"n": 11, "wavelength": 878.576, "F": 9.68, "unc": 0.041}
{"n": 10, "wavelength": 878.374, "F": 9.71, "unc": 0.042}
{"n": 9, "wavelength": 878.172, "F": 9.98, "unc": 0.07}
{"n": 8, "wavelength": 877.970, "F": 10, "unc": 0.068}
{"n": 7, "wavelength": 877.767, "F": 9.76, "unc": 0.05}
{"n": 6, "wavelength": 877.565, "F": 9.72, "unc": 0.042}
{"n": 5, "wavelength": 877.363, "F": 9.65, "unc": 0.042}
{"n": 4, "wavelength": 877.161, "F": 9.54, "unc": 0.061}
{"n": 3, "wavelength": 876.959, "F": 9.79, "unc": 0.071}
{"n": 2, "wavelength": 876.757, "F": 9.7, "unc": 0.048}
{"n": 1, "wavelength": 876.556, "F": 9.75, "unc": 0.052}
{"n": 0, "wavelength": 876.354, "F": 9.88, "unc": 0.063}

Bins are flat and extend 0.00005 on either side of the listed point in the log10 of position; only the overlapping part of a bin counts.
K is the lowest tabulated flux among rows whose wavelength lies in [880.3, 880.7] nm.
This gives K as 9.52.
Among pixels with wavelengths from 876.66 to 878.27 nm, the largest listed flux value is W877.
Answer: 10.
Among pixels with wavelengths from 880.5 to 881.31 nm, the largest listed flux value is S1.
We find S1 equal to 9.95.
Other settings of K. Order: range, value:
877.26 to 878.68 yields 9.65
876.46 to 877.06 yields 9.7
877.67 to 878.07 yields 9.76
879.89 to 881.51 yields 9.13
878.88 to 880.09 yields 9.62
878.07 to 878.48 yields 9.71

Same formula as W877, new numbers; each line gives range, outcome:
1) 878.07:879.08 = 9.98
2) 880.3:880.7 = 9.63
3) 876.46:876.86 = 9.75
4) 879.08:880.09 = 9.76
